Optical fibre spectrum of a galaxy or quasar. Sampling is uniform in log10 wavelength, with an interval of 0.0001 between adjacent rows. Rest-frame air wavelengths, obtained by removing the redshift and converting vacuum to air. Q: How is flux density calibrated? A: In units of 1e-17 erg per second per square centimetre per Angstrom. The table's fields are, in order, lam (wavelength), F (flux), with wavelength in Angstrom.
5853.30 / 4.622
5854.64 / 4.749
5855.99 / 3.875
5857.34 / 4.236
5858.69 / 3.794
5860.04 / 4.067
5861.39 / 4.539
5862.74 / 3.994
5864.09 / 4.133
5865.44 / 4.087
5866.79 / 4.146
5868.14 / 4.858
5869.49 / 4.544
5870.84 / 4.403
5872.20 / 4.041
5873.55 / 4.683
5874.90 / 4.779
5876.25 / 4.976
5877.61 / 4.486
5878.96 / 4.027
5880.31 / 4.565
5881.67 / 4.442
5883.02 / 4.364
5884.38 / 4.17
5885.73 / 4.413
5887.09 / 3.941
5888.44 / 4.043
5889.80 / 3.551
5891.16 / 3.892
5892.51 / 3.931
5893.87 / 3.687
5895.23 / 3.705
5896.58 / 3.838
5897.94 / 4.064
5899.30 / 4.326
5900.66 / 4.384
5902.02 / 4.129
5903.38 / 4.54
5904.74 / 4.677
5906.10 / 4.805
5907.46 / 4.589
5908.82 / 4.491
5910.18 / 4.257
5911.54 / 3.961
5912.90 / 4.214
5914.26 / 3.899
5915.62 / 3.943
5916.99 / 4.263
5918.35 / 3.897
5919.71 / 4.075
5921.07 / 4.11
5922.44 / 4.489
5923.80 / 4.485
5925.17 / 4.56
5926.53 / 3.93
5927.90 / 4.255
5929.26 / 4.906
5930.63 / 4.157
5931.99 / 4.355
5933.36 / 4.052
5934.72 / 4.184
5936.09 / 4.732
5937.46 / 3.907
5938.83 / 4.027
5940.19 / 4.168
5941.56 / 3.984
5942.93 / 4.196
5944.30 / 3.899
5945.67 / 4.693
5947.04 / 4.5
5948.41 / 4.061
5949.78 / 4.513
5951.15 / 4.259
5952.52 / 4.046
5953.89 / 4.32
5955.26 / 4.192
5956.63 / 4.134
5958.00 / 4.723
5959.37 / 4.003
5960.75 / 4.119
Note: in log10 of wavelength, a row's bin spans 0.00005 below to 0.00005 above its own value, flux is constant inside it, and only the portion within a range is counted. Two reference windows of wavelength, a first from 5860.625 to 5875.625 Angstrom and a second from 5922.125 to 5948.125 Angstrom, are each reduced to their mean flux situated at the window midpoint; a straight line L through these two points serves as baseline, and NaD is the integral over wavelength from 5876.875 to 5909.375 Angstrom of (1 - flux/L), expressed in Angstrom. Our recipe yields 1.0 Angstrom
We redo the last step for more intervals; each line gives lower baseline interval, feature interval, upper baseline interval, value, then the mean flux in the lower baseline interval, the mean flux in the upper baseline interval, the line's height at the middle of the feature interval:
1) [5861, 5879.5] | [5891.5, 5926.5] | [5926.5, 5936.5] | 1.3 Angstrom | 4.41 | 4.34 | 4.36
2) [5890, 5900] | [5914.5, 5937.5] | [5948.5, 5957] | -1.0 Angstrom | 3.9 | 4.24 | 4.08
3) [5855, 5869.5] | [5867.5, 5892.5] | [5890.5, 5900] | -1.7 Angstrom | 4.2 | 3.92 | 4.05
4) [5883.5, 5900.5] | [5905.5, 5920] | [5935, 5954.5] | -0.5 Angstrom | 3.98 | 4.23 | 4.08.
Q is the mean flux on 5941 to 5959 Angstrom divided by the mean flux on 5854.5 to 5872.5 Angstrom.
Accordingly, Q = 1.0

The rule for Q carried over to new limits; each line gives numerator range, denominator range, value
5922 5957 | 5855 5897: 1.01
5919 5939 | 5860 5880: 0.97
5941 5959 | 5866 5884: 0.95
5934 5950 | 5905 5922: 1.00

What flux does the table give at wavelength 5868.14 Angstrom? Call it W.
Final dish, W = 4.858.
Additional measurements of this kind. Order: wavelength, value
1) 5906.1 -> 4.805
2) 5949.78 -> 4.513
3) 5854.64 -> 4.749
